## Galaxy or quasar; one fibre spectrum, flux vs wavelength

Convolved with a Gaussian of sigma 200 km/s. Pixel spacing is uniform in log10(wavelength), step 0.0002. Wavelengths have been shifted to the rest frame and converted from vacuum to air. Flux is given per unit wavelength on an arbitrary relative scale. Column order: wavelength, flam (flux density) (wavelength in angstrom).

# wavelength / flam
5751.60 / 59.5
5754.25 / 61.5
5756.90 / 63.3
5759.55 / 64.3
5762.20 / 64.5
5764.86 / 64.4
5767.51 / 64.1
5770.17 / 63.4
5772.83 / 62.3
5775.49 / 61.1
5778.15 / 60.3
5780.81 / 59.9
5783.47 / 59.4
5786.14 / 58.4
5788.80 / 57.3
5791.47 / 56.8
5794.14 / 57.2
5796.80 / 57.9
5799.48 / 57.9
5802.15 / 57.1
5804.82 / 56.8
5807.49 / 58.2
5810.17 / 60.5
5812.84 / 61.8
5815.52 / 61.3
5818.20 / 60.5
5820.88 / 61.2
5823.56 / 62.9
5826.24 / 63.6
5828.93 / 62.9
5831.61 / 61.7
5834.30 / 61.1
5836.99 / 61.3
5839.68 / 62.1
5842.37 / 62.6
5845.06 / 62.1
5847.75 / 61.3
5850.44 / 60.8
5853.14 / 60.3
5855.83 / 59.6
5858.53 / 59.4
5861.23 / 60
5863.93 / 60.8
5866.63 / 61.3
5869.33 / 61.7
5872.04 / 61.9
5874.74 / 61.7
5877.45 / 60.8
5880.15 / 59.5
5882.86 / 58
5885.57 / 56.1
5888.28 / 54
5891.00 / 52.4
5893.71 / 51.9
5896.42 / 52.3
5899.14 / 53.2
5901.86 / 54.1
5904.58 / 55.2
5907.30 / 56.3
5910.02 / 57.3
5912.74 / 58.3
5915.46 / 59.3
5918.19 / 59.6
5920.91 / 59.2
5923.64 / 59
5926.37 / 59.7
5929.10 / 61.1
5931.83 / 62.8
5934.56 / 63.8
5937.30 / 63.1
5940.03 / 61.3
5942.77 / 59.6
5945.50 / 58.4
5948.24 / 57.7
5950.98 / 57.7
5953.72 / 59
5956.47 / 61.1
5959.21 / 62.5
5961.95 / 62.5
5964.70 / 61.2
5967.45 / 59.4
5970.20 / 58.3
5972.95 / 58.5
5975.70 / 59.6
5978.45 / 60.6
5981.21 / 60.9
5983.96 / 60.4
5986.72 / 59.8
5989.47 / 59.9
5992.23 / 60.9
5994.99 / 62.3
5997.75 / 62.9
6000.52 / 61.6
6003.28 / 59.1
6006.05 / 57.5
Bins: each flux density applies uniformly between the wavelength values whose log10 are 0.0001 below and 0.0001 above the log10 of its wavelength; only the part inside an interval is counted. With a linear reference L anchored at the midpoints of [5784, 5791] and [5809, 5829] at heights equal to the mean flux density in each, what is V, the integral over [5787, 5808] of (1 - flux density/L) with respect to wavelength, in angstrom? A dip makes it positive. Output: 0.6 angstrom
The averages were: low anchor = 57.9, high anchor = 61.8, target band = 57.4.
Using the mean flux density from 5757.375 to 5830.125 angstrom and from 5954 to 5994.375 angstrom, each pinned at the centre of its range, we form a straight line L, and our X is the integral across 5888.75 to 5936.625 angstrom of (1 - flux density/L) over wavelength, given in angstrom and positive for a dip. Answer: 2.4 angstrom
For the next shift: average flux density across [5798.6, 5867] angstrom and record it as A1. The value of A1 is 60.8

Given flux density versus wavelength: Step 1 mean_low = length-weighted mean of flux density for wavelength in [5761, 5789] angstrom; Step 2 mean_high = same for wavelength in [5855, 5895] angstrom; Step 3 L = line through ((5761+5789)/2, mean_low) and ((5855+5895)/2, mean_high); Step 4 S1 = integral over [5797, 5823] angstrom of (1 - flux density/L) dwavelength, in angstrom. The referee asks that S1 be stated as 0.4 angstrom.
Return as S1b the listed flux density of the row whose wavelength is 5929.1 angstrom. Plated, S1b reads 61.1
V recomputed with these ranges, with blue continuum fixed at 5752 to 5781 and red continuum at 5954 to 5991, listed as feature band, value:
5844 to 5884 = 0.6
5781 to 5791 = 0.6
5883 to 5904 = 2.6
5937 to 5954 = 0.4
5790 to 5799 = 0.7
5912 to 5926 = 0.4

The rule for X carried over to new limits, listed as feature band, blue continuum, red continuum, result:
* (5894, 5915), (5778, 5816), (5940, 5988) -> 1.5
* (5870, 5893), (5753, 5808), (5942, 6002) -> 0.9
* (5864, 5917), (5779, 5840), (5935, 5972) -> 2.5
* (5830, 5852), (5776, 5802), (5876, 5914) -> -1.8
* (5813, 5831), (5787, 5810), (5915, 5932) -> -1.2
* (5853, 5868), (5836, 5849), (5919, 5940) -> 0.4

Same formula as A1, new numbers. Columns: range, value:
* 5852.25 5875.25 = 60.7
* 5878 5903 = 54.8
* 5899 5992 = 59.5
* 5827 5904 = 59.1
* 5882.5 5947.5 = 57.8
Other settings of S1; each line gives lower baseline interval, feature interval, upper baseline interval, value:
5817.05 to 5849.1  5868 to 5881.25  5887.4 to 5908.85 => -1.05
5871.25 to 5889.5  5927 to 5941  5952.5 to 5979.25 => -0.61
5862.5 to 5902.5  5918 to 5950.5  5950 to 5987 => -0.75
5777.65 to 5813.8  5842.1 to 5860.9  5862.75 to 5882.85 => -0.15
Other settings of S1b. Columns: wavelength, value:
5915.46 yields 59.3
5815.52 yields 61.3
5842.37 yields 62.6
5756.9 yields 63.3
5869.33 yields 61.7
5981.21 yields 60.9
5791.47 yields 56.8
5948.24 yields 57.7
